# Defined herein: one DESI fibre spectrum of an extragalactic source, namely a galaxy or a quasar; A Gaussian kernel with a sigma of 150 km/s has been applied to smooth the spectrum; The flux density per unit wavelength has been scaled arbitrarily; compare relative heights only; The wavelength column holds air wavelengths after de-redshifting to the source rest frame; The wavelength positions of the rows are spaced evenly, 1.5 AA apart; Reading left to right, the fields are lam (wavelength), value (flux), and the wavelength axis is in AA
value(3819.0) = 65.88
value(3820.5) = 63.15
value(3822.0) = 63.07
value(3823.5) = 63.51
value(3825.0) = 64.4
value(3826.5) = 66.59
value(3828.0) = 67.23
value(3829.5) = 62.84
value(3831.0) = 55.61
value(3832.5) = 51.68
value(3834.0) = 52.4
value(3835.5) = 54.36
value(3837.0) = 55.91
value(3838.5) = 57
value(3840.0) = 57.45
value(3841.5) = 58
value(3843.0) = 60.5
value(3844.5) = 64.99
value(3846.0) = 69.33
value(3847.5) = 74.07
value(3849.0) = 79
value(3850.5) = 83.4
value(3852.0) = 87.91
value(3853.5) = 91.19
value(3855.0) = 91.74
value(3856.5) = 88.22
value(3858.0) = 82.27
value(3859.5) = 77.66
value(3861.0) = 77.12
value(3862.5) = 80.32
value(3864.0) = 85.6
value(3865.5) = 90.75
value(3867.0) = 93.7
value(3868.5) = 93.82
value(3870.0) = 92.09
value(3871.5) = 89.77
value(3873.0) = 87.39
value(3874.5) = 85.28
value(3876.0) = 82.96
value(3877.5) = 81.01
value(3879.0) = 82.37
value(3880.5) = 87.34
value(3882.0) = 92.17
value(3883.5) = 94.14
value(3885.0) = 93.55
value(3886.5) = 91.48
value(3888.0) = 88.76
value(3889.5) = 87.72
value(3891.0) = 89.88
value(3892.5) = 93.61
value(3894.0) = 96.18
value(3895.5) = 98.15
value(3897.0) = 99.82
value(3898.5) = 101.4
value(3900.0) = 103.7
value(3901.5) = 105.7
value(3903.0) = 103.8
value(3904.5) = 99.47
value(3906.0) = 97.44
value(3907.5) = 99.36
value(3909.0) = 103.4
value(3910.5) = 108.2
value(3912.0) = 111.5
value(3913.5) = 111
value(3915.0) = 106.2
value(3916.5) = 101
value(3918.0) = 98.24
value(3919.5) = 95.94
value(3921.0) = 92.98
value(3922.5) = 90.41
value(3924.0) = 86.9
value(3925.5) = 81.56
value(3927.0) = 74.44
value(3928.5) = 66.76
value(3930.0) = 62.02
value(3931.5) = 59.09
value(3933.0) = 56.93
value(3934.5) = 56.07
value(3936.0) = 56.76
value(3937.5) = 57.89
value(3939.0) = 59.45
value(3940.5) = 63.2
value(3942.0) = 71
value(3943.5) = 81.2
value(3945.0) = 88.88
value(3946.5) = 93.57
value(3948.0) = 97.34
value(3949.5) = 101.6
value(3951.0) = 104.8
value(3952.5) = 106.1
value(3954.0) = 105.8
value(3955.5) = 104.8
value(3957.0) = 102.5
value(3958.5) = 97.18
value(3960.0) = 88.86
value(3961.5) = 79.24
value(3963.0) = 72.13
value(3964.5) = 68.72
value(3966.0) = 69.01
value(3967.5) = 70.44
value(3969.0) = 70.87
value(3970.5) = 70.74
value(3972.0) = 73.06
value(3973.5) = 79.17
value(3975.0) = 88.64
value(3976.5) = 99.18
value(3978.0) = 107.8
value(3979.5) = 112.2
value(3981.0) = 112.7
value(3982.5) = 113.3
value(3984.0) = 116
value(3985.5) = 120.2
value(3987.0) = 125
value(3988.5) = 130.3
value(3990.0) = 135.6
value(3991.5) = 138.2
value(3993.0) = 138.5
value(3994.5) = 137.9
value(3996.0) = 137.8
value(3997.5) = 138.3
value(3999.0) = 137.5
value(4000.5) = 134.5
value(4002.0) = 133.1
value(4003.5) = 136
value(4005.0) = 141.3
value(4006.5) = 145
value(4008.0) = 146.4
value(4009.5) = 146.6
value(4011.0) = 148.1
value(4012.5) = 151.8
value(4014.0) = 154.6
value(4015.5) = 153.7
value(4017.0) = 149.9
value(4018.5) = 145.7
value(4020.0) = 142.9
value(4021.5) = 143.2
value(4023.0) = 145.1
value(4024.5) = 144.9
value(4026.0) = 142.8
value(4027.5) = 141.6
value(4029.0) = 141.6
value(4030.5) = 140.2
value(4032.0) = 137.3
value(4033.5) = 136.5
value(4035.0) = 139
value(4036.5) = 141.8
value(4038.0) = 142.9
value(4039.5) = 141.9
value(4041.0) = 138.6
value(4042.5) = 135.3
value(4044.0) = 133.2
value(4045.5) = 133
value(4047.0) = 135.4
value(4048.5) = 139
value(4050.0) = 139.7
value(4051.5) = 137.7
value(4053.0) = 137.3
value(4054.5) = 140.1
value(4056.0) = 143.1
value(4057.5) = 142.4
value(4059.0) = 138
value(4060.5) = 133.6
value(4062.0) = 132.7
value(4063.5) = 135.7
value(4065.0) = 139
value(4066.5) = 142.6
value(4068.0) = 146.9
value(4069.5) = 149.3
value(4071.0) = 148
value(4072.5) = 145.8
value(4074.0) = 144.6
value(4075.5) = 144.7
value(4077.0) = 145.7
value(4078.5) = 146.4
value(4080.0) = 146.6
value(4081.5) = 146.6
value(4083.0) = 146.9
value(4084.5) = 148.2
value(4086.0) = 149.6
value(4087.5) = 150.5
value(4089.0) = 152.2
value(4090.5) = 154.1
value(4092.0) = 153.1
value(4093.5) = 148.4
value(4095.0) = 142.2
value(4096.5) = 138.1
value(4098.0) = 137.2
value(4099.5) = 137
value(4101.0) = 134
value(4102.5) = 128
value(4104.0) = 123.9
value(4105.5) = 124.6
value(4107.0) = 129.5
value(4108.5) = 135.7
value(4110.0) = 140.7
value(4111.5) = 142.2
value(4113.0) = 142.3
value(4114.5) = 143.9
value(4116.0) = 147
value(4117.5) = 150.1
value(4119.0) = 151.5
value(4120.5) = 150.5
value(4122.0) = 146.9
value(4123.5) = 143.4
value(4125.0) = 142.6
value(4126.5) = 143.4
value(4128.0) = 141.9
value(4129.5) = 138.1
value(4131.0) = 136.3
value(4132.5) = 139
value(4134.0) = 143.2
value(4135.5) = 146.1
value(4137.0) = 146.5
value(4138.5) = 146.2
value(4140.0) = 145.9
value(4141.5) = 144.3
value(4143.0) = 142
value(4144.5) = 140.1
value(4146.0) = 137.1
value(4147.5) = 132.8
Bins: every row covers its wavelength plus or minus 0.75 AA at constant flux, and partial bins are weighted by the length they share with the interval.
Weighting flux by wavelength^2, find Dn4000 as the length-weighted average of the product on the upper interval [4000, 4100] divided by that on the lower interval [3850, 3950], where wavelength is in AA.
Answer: 1.76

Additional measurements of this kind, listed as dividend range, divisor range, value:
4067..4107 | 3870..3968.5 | 1.77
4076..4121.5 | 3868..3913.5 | 1.67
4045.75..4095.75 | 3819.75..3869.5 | 2.24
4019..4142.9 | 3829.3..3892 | 2.01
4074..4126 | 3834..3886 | 2.02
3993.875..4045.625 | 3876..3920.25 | 1.55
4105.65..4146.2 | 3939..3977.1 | 1.82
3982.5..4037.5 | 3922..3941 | 2.18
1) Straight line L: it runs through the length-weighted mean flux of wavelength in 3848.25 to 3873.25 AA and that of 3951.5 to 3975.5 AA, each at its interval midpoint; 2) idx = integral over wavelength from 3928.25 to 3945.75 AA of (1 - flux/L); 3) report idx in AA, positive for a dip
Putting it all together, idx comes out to 4.1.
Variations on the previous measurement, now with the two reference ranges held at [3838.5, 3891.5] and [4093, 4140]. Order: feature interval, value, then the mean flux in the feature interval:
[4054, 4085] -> -3.2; 143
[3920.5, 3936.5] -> 4.3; 71.2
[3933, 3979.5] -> 9.4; 82.9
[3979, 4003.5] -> -3.8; 129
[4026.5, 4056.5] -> -3.7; 139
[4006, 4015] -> -2.5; 149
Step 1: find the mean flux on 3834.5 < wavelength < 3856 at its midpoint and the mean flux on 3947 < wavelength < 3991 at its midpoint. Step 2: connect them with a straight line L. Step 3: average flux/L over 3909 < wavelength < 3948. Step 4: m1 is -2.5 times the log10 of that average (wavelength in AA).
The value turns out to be 0.08 mag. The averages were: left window 70.3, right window 97.6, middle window 82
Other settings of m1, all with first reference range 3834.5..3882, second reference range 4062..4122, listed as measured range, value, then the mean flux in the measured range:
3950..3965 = 0.14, 93.6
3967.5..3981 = 0.25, 88.1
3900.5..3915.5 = -0.13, 105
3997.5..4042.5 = -0.16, 143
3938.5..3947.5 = 0.30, 77.3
